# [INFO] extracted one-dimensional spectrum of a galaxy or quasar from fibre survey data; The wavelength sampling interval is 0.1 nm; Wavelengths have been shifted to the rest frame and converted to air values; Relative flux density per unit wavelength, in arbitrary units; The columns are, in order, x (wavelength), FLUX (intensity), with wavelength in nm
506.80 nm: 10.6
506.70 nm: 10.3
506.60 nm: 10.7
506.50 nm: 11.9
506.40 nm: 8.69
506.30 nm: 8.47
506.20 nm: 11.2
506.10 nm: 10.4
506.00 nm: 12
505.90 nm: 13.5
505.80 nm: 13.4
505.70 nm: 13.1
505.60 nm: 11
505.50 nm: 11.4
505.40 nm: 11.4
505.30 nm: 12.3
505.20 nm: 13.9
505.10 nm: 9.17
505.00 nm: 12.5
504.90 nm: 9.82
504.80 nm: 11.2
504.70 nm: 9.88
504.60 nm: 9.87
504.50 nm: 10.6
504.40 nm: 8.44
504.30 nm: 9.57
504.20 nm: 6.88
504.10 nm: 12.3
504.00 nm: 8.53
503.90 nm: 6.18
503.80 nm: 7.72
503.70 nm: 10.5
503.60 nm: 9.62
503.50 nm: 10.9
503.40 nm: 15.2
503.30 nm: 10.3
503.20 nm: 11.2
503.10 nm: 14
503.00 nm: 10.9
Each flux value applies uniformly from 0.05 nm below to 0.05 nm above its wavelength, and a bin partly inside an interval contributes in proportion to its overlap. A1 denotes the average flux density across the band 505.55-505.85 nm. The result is 12.5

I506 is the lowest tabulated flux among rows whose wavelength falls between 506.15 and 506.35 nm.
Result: 8.47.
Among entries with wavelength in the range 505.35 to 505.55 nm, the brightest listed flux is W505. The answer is 11.4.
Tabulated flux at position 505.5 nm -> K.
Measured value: 11.4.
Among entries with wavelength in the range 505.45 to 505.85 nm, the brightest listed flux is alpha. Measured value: 13.4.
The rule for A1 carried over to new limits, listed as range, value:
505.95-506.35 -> 10.5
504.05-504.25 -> 9.59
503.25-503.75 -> 11.3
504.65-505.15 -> 10.5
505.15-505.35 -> 13.1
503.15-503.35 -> 10.8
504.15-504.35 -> 8.23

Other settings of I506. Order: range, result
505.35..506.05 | 11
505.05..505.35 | 9.17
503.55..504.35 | 6.18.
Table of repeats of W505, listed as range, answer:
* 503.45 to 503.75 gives 10.9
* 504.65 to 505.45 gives 13.9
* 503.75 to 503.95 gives 7.72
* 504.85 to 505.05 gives 12.5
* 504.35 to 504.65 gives 10.6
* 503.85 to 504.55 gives 12.3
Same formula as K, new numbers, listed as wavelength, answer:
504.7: 9.88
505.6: 11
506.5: 11.9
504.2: 6.88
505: 12.5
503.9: 6.18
